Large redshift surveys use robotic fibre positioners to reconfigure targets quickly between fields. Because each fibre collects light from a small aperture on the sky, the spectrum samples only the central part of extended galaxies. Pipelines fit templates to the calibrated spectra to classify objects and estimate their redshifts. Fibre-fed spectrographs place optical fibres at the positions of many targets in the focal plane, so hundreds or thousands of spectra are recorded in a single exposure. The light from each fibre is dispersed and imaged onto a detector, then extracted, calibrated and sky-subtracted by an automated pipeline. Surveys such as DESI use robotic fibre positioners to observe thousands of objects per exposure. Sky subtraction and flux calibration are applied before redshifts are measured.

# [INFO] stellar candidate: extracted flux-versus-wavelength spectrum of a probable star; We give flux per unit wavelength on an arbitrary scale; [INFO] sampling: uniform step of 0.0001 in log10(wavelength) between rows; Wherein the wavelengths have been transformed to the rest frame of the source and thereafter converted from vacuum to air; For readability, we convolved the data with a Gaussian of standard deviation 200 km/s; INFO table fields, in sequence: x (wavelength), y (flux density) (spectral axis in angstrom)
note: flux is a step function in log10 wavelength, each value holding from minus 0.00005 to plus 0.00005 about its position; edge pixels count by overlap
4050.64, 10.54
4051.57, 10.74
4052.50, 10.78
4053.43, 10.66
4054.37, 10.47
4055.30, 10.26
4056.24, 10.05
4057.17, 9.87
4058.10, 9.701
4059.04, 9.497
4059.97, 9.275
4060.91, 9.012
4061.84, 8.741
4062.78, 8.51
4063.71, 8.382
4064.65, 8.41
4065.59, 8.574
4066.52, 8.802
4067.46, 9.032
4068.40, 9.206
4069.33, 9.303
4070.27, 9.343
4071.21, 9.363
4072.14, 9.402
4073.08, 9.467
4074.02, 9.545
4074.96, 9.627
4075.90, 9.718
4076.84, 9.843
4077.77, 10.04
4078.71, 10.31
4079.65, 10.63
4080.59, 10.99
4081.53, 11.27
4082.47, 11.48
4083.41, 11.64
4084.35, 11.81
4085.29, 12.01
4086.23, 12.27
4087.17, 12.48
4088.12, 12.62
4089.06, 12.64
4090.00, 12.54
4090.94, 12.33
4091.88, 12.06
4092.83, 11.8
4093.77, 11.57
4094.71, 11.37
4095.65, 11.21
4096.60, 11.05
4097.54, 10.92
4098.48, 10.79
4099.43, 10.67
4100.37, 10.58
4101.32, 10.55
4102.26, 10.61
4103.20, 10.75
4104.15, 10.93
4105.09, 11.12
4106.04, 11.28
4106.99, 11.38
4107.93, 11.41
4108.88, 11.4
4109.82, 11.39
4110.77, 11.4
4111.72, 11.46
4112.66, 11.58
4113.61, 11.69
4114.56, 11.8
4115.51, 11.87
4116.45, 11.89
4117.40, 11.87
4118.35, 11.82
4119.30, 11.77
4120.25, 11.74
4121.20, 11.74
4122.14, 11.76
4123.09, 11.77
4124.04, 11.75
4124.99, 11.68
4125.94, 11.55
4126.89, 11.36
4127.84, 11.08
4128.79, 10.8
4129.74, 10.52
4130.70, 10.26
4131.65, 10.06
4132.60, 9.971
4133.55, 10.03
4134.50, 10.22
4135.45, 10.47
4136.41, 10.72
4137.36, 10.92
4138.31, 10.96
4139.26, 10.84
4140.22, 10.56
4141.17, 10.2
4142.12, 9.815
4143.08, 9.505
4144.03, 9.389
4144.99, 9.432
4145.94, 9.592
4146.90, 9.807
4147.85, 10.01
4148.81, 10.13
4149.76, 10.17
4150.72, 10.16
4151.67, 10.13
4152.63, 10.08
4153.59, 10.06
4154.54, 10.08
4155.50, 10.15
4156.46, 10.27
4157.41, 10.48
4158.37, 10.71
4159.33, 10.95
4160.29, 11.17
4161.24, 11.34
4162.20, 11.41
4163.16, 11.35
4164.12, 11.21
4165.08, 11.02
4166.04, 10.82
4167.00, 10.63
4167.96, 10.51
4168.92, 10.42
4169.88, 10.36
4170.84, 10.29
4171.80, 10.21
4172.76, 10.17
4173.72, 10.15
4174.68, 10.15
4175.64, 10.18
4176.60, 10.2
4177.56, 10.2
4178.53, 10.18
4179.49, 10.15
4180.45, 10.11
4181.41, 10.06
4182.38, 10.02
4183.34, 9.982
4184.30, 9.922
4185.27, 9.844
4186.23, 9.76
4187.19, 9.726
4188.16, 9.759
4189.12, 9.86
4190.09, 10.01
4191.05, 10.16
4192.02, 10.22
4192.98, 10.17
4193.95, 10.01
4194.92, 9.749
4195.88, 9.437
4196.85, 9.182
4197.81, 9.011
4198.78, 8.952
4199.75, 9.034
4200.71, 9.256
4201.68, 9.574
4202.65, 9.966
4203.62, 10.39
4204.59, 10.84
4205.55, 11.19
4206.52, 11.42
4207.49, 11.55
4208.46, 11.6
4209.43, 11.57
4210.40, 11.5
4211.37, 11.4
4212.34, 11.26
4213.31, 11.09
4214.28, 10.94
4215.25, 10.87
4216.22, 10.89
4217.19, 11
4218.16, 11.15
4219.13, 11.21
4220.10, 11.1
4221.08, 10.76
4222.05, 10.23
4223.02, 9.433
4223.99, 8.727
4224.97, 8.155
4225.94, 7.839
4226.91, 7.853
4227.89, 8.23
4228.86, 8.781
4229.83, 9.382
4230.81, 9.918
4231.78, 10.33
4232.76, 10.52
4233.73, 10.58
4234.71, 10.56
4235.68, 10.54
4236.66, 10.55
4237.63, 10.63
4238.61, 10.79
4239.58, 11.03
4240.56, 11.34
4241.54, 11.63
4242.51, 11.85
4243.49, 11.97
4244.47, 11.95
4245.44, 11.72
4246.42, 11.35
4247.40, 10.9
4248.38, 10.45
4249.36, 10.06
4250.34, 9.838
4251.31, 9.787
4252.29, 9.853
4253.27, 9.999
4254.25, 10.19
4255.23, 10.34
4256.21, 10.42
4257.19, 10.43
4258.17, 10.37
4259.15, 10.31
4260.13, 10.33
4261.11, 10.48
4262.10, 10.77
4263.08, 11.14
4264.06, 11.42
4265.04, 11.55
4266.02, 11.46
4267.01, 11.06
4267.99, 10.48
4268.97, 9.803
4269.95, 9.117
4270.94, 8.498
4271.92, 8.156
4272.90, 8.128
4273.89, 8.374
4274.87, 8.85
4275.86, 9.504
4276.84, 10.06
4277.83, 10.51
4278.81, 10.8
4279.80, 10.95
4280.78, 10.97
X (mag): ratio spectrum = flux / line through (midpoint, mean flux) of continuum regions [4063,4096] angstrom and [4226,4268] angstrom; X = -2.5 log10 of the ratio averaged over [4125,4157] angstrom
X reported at 0.03 mag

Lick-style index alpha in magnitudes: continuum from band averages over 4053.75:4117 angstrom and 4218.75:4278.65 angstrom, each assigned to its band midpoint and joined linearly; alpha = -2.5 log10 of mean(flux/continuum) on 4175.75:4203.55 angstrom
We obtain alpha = 0.06 mag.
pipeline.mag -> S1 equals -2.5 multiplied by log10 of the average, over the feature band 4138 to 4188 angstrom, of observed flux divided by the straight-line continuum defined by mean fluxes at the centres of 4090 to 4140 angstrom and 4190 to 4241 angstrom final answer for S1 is 0.05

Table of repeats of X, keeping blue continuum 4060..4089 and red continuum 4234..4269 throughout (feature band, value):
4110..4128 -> -0.14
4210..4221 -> -0.05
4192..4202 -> 0.12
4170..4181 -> 0.03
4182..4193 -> 0.06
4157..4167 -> -0.06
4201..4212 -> -0.04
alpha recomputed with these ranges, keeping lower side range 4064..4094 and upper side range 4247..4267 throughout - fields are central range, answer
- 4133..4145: 0.033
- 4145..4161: 0.034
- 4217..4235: 0.084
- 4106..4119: -0.099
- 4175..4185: 0.049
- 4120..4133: -0.056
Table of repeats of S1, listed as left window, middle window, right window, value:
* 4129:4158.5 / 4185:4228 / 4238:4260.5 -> 0.04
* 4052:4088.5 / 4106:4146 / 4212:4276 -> -0.09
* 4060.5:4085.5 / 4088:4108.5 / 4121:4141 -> -0.11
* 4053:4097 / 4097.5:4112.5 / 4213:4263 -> -0.07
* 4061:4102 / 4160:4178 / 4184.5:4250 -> -0.02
